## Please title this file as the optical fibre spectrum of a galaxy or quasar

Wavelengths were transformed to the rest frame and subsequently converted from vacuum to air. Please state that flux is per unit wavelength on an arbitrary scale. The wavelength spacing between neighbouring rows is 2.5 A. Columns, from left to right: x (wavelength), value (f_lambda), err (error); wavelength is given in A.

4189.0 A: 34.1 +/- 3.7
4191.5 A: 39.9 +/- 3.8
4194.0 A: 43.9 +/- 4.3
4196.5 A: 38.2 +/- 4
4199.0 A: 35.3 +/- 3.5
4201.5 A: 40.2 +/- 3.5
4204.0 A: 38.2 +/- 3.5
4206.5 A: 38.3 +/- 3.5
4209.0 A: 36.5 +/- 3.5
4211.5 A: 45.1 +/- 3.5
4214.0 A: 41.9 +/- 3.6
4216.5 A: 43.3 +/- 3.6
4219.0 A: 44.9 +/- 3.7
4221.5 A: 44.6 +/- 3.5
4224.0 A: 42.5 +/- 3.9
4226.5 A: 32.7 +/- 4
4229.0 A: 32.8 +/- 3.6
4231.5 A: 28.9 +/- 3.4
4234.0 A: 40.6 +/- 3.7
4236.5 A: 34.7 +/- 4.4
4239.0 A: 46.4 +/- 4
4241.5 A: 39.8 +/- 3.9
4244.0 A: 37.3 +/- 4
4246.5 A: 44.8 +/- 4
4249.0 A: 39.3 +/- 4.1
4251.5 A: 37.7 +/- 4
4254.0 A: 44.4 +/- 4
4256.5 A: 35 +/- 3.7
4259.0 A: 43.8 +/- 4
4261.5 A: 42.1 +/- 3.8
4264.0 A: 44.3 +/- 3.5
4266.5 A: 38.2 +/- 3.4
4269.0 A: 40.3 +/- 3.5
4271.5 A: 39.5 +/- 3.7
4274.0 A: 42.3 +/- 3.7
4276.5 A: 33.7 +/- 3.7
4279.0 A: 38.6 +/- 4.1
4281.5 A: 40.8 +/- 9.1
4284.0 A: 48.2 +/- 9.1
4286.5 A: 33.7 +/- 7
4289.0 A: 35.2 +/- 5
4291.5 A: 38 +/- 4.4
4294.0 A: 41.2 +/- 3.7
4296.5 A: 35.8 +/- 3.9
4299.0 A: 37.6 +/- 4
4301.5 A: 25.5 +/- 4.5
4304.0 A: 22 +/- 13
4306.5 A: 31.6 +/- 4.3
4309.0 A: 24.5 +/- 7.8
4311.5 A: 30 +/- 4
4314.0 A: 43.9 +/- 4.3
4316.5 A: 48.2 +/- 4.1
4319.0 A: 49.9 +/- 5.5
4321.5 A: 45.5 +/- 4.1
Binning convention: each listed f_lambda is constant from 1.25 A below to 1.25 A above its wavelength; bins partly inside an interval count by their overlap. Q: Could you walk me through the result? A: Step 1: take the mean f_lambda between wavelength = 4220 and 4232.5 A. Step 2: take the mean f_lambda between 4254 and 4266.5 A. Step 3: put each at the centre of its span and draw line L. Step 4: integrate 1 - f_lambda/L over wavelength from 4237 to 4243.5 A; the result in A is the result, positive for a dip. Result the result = -0.5 A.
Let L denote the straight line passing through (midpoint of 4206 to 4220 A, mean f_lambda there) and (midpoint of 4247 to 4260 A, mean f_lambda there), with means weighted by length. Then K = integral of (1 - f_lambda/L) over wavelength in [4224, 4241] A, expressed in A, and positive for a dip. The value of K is 1.8 A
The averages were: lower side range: 41.8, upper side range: 40.2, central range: 36.7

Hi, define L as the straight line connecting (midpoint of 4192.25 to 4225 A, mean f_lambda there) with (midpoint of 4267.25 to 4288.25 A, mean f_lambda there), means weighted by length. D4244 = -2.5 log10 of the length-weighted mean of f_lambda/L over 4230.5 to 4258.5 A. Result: 0.03 mag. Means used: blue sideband 41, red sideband 39.5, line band 39.2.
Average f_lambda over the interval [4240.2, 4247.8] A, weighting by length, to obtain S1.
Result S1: 40.7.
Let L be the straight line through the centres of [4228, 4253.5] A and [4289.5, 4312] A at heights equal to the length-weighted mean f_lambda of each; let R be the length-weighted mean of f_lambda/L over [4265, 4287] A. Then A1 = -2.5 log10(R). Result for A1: -0.15 mag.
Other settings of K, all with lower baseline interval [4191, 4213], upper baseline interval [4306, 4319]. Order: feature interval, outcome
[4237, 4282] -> -2.4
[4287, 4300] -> 0.1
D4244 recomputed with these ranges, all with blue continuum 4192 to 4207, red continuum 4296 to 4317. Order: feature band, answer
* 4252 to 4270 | -0.16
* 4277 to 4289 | -0.16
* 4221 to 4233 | 0.05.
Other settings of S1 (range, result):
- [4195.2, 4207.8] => 38.1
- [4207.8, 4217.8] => 41.7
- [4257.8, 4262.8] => 43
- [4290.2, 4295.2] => 39.5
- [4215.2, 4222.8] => 44.2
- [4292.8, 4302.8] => 34.9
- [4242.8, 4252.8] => 39.8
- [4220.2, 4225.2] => 43.6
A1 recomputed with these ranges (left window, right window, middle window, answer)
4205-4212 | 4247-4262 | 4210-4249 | 0.00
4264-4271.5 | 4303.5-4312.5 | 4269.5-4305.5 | -0.08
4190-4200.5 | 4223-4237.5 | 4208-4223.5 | -0.16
